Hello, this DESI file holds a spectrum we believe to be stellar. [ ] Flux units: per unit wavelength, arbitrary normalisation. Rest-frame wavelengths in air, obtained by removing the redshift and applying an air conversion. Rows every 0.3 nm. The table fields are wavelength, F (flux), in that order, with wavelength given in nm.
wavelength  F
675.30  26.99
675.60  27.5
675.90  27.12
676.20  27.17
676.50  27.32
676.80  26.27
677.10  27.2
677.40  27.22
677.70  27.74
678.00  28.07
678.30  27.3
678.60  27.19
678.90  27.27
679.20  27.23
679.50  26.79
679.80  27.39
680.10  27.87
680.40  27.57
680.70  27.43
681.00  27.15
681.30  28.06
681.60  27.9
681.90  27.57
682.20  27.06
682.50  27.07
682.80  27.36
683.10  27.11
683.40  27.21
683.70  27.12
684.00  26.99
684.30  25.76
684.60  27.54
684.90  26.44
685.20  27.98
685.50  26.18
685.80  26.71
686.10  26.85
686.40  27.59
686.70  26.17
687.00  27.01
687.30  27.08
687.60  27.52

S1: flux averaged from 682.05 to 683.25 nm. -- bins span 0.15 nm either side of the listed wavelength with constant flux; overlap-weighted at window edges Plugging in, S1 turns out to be 27.2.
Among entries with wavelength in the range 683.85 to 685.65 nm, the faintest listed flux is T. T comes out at 25.76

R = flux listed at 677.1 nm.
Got 27.2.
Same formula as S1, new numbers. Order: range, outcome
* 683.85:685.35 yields 26.9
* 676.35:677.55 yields 27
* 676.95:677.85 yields 27.4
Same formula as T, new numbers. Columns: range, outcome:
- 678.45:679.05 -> 27.19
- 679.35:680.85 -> 26.79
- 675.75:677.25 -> 26.27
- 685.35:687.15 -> 26.17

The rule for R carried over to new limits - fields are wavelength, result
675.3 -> 26.99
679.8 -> 27.39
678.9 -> 27.27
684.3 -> 25.76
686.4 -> 27.59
